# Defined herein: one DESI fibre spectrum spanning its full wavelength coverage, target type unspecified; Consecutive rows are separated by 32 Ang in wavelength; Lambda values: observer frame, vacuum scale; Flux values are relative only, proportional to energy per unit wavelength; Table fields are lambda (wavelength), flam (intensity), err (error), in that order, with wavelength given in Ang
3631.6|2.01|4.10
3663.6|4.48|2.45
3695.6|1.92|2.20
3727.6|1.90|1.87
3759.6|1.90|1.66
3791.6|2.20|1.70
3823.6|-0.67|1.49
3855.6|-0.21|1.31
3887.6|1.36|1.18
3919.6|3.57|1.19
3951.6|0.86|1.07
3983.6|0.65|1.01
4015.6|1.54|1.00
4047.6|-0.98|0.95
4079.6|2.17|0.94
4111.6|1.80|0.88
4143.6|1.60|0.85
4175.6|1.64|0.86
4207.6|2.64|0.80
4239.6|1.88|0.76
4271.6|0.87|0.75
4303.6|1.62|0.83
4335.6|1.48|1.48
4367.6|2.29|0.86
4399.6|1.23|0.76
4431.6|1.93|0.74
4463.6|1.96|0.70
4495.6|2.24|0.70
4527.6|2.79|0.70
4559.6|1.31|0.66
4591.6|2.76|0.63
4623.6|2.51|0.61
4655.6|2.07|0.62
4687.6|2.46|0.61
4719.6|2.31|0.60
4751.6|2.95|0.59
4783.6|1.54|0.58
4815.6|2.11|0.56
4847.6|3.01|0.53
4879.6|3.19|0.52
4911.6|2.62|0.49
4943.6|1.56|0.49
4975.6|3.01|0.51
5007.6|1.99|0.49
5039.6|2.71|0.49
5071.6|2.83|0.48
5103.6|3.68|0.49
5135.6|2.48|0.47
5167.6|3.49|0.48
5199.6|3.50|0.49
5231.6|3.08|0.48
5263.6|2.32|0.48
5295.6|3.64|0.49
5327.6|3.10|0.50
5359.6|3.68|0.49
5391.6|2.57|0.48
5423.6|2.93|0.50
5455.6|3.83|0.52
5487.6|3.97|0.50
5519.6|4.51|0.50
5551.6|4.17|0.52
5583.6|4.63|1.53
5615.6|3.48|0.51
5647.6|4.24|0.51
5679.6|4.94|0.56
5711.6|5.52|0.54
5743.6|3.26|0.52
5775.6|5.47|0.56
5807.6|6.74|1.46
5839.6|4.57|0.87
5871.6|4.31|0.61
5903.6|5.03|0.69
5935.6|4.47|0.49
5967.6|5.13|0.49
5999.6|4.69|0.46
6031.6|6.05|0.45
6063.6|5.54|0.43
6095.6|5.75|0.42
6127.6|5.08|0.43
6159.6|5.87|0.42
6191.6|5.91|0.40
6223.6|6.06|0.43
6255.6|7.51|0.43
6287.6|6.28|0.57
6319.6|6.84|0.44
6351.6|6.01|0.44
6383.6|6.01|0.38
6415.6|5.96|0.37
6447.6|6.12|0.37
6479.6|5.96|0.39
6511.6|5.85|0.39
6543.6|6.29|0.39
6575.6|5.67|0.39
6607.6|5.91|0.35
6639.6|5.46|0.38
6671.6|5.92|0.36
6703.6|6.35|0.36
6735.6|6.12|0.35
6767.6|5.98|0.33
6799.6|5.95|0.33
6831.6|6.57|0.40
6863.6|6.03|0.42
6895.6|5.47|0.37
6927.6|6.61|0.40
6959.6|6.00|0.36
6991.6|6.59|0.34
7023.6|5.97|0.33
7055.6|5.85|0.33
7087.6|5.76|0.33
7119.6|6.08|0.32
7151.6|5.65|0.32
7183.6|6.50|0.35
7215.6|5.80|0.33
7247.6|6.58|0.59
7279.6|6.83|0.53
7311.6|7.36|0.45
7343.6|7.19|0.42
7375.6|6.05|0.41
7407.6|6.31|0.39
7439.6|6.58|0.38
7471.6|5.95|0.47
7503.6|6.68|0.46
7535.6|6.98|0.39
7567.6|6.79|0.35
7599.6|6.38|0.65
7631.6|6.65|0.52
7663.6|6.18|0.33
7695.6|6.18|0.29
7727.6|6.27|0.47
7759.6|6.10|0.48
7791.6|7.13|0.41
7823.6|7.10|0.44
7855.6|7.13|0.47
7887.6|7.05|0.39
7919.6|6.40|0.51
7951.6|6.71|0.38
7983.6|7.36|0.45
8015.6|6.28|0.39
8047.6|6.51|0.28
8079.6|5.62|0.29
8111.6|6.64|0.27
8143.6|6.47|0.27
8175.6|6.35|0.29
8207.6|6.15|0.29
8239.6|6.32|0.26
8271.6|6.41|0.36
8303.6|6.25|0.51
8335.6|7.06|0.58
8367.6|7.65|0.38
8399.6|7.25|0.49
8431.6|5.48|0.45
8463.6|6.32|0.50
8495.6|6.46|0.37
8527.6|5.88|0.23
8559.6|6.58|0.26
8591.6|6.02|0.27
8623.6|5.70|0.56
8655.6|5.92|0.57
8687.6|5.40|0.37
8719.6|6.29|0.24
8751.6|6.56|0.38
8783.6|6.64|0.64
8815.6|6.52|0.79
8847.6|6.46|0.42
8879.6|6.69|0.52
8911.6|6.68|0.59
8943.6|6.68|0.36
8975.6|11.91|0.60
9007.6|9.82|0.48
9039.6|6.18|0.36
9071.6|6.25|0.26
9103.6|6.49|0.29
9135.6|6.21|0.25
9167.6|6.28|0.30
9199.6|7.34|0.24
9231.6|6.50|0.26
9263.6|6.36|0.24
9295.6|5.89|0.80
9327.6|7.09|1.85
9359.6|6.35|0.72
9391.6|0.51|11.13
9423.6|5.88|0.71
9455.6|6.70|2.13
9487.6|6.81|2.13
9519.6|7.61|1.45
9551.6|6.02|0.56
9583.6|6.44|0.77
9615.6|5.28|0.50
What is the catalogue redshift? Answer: 0.369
